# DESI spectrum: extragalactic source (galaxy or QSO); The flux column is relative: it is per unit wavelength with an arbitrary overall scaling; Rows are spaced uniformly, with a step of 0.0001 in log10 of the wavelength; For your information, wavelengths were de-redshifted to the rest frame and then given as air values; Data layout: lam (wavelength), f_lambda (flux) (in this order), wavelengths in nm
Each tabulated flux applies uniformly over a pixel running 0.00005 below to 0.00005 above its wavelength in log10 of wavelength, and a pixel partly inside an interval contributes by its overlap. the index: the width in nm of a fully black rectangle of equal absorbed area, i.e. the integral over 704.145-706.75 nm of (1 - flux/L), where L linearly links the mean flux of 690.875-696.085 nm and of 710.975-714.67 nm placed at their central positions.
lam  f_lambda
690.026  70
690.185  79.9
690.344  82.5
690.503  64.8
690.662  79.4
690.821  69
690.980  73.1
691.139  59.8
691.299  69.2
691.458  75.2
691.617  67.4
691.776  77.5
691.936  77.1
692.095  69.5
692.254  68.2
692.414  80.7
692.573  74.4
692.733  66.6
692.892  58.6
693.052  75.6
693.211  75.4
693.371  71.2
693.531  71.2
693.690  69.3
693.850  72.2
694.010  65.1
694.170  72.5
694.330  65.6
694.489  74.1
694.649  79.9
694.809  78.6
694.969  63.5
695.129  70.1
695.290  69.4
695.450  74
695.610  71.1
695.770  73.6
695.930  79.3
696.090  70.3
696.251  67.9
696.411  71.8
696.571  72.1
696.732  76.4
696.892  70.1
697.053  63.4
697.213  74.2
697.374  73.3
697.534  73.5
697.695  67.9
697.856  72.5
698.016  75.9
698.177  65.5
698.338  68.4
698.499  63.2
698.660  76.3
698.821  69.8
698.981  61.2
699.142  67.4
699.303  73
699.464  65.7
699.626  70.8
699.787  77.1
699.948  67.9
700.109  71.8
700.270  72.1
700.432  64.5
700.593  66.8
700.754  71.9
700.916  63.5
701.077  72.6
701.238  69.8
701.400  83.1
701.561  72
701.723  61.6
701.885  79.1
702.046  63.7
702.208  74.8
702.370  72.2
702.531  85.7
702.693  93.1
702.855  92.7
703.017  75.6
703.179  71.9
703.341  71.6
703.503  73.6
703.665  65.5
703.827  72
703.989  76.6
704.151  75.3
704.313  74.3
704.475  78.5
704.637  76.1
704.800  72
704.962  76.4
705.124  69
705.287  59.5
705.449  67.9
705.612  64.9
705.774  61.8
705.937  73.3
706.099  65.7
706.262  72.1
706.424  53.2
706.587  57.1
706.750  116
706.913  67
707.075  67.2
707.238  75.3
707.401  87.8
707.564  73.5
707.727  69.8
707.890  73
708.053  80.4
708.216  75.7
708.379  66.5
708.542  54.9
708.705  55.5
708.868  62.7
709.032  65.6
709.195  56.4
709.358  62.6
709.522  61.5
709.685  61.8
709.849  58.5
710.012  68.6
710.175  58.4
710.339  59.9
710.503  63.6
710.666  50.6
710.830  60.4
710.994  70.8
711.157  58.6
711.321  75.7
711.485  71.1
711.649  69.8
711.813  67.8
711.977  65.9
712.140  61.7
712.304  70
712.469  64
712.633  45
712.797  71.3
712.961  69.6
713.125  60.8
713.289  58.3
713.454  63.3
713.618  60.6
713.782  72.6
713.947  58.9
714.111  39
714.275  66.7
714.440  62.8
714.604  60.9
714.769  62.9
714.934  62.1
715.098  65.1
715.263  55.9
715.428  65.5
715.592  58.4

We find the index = -0.13 nm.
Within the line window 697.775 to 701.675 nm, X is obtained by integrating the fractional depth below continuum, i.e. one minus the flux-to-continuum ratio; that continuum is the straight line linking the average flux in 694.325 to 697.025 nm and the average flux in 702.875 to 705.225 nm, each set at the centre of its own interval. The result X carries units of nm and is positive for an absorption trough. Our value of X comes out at 0.159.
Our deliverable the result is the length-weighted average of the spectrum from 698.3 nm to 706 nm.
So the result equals 71.8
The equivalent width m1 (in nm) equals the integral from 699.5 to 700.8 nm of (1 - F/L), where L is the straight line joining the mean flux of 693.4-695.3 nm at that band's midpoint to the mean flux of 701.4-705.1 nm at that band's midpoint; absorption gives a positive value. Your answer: 0.06 nm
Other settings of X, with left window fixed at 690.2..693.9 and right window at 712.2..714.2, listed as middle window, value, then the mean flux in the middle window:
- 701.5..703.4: -0.28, 76.2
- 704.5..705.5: -0.08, 70.7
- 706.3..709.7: -0.27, 68.9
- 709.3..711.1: 0.03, 61.5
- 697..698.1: -0.04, 71.7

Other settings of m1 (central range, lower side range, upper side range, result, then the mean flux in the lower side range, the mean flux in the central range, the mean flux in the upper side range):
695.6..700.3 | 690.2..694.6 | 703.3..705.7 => 0.05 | 71.5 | 70.8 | 71.5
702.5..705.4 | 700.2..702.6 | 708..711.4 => -0.26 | 71.5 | 75.3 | 63.1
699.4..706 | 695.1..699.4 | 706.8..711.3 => -0.37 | 70.8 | 72.4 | 65.9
